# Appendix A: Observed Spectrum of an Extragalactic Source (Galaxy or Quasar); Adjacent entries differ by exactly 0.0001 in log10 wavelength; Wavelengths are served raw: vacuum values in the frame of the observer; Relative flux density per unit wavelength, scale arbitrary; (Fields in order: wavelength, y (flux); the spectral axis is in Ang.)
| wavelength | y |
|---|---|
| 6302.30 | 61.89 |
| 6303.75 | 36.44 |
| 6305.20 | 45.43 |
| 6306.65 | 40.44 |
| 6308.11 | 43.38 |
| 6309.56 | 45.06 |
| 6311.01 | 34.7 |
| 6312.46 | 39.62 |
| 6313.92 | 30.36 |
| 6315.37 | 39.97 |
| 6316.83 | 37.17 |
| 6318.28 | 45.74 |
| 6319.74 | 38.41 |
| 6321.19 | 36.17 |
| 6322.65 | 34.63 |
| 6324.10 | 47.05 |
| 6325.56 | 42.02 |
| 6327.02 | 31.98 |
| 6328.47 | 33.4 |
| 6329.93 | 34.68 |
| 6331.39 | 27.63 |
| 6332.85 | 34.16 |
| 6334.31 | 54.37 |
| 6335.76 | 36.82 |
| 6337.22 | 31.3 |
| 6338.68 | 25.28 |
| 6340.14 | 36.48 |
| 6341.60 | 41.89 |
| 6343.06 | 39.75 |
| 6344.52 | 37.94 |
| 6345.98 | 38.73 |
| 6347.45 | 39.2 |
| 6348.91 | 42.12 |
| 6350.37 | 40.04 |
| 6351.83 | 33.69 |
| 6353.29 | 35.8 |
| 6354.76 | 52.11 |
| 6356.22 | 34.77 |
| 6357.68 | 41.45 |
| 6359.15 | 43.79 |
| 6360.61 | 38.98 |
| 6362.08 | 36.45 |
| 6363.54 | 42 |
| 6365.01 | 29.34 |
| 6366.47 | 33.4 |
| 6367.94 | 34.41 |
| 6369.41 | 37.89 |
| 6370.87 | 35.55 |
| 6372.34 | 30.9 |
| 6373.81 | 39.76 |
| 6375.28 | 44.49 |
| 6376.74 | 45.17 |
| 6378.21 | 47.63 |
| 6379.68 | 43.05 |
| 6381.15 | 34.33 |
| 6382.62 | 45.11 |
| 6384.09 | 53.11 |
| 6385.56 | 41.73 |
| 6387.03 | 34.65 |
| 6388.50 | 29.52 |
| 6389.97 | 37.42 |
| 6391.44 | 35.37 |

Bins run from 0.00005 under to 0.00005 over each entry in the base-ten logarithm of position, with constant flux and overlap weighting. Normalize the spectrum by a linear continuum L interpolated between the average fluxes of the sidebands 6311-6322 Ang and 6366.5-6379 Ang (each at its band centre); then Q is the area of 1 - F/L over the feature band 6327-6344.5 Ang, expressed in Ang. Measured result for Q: 1.1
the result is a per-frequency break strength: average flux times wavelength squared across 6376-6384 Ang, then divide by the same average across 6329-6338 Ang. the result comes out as 1.2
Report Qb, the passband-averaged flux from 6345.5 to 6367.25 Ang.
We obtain 38.8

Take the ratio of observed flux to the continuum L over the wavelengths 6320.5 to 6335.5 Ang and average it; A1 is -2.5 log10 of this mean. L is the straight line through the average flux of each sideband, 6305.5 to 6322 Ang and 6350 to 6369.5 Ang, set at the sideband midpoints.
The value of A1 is 0.038 mag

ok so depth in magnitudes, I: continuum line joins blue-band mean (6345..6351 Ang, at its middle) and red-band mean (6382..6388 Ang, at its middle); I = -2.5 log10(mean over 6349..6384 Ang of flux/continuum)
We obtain 0.05 mag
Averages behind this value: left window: 39.9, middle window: 39.5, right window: 43.1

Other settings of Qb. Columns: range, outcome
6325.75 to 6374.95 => 37.3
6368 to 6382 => 39.6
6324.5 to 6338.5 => 36.1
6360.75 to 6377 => 37.1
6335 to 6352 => 37.1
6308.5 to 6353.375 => 37.7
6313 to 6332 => 36.9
